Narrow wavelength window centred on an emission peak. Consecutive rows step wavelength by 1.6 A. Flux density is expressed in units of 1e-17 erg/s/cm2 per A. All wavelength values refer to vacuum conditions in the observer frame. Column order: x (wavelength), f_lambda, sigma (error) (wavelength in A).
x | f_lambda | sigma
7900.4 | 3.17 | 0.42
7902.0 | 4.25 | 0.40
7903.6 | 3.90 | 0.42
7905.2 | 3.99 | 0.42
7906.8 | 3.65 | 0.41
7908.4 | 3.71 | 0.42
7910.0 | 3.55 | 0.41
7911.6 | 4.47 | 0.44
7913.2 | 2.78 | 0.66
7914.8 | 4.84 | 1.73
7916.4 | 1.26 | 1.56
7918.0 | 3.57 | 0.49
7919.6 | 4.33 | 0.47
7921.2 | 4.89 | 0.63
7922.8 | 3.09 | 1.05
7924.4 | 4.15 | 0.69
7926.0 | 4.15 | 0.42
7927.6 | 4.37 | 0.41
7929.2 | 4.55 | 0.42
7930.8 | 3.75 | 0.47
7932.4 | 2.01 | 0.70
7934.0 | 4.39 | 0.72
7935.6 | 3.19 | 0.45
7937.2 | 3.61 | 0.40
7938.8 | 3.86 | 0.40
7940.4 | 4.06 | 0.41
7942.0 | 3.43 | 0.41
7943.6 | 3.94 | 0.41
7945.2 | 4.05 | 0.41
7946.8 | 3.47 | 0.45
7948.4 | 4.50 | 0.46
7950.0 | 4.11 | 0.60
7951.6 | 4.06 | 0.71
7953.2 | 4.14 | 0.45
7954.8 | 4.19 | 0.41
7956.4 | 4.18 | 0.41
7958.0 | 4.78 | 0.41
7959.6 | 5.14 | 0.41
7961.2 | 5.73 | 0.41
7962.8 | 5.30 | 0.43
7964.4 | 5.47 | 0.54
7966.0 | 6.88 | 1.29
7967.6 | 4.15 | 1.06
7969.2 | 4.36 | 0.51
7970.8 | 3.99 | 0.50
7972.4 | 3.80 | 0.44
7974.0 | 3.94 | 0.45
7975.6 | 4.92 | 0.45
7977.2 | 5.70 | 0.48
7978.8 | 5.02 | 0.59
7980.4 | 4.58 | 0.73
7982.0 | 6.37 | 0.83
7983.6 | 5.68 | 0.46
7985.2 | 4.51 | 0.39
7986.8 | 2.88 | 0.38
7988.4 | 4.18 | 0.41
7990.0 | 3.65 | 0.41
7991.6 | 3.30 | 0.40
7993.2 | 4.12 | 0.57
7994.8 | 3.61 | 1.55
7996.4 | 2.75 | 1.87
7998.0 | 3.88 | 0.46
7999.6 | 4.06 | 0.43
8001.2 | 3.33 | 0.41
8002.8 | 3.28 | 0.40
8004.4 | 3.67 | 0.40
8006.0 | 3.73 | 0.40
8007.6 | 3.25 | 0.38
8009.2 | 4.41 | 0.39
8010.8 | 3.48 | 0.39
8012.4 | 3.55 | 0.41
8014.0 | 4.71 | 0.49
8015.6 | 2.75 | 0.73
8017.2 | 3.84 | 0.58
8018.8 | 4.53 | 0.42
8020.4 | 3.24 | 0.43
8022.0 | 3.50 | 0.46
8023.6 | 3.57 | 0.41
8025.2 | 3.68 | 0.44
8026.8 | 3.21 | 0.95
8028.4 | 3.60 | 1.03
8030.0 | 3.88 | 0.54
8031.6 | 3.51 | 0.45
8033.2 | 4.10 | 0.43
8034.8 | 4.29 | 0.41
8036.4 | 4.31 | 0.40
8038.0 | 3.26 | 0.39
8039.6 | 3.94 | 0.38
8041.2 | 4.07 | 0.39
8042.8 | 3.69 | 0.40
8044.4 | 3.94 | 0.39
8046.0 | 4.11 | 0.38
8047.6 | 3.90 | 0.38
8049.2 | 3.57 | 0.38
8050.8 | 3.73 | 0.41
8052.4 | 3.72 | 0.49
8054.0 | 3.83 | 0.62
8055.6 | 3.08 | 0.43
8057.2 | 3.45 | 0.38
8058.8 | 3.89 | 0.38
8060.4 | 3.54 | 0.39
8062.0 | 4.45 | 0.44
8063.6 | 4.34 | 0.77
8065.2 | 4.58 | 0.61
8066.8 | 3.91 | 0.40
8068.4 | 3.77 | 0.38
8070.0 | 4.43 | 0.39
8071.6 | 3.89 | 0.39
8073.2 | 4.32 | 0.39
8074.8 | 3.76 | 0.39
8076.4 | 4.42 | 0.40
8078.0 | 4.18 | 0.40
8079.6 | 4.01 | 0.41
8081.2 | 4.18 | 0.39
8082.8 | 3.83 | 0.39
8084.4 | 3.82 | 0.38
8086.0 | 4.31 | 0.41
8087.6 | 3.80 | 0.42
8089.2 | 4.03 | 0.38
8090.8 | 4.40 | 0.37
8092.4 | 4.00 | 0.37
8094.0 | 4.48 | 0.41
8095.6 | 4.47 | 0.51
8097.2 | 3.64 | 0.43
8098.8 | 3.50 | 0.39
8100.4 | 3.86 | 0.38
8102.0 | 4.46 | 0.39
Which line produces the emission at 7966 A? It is [S II]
